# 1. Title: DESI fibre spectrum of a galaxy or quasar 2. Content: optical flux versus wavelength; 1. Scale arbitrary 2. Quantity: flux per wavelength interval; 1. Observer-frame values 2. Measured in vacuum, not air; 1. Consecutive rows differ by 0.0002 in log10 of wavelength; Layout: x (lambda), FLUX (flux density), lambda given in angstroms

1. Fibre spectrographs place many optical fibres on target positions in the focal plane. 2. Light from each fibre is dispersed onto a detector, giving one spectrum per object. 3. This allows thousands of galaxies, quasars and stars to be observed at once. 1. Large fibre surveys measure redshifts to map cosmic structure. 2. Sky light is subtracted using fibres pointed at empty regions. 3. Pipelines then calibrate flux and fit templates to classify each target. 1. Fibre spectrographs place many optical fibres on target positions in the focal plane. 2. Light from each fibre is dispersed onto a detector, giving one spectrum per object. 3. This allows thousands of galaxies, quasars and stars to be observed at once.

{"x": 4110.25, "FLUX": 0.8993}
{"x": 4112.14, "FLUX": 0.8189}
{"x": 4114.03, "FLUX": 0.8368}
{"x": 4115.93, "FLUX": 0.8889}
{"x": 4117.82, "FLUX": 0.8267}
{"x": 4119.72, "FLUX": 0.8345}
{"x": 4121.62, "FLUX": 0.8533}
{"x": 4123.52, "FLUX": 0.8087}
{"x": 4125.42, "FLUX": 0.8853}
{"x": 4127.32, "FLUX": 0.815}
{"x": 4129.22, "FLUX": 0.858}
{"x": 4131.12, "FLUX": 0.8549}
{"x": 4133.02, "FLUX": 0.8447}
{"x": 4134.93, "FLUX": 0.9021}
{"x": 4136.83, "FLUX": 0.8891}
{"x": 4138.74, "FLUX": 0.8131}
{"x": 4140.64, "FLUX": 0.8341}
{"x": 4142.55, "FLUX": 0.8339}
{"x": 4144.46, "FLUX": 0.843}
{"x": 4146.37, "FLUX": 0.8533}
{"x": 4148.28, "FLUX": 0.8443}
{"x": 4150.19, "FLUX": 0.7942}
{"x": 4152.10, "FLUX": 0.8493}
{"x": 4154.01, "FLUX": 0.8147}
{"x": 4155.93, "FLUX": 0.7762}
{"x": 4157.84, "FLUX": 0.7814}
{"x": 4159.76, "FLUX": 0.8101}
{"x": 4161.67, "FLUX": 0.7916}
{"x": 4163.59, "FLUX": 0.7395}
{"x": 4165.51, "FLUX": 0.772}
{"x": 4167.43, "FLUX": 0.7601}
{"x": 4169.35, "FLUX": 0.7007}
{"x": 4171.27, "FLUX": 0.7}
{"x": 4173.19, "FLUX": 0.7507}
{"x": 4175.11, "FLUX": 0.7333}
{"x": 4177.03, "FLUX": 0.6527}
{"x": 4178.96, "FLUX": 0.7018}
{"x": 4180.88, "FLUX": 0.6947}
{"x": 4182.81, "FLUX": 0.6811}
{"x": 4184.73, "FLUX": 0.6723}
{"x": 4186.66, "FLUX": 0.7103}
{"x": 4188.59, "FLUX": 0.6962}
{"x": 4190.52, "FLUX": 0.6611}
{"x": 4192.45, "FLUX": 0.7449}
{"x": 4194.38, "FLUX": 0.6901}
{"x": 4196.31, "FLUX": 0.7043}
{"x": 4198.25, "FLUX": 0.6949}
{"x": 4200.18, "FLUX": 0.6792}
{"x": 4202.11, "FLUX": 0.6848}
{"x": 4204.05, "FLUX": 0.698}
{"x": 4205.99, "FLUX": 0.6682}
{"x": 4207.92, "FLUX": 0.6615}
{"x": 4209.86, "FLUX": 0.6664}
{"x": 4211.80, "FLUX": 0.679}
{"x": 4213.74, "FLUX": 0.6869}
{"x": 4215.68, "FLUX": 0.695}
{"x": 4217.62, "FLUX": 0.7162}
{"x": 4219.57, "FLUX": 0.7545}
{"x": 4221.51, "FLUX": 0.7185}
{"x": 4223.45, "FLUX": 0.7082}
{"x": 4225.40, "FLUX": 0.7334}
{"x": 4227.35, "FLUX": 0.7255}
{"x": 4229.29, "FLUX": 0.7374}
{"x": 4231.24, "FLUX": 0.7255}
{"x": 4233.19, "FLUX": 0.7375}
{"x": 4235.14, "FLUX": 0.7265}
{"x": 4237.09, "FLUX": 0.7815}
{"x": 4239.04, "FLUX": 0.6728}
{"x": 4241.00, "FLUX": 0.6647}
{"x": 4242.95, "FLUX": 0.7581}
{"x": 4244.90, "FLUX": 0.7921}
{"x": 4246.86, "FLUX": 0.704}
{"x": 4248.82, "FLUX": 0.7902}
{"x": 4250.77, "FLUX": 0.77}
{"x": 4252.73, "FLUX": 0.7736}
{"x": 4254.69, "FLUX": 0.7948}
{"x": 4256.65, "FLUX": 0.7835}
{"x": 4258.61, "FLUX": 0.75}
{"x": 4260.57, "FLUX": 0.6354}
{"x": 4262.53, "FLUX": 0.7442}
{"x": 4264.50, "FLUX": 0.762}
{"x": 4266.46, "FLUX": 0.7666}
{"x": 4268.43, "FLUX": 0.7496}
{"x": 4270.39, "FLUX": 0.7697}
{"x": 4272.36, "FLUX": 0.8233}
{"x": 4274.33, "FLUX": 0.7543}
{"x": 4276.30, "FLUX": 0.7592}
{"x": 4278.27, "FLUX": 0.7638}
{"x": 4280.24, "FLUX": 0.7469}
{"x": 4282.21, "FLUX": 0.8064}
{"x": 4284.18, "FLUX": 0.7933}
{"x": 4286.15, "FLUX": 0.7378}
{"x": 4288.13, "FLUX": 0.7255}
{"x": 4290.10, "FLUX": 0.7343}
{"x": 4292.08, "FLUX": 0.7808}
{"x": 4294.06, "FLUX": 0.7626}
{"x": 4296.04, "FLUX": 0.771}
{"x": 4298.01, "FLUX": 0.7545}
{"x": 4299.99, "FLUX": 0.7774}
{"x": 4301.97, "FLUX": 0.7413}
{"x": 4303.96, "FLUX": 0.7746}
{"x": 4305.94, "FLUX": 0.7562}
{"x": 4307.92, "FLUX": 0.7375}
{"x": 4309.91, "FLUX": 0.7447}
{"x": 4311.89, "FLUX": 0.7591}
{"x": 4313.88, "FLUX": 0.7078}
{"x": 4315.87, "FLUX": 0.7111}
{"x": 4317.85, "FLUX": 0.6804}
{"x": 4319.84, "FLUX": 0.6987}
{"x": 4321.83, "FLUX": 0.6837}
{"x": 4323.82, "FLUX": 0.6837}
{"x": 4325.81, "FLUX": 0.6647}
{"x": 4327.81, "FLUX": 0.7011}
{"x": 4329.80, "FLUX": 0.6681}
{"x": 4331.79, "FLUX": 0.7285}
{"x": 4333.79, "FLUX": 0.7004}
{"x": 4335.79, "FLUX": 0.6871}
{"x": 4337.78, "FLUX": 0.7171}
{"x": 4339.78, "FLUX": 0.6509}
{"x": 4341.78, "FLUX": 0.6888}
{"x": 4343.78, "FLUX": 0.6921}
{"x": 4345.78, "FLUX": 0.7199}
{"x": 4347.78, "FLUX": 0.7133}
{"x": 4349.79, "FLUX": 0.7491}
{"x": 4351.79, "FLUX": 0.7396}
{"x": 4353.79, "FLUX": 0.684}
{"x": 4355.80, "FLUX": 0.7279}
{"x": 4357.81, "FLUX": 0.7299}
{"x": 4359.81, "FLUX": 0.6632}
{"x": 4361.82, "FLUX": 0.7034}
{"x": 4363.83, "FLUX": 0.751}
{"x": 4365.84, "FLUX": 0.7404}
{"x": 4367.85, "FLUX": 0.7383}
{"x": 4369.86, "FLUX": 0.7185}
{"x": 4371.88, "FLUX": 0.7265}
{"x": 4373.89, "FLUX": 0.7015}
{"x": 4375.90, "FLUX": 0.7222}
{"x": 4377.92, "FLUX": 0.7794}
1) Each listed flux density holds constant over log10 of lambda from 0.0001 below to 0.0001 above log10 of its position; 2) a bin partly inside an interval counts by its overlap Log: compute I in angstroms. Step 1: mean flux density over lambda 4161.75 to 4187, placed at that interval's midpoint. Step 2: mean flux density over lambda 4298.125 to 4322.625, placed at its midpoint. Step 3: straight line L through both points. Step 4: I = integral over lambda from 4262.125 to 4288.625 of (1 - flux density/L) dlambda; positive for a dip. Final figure -1.4 angstroms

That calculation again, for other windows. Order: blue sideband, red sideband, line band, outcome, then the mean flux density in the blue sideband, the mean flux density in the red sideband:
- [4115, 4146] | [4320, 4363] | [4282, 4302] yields -0.7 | 0.849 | 0.7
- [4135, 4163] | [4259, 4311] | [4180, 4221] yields 5.5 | 0.825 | 0.757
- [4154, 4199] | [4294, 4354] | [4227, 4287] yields -2.6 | 0.725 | 0.717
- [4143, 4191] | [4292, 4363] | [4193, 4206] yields 0.9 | 0.753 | 0.717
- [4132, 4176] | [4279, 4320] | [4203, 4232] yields 2.7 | 0.801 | 0.749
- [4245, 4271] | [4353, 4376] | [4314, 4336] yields 1.2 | 0.754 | 0.717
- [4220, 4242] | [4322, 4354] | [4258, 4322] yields -3.5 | 0.722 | 0.699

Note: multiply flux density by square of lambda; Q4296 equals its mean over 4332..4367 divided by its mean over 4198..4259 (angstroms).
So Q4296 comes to 1.04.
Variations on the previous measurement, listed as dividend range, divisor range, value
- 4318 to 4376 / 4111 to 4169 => 0.94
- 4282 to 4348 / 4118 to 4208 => 1.01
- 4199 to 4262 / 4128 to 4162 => 0.90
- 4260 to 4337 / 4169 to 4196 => 1.11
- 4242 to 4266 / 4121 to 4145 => 0.94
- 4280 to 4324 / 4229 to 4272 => 1.02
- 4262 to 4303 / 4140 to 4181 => 1.04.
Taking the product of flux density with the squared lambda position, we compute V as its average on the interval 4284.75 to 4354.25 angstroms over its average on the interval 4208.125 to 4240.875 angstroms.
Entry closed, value 1.06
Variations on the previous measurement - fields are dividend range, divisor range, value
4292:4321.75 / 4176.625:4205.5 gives 1.13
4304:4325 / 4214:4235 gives 1.04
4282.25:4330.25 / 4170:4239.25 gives 1.09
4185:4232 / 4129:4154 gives 0.86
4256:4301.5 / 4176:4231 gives 1.13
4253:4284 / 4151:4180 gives 1.06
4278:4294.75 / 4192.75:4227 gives 1.13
